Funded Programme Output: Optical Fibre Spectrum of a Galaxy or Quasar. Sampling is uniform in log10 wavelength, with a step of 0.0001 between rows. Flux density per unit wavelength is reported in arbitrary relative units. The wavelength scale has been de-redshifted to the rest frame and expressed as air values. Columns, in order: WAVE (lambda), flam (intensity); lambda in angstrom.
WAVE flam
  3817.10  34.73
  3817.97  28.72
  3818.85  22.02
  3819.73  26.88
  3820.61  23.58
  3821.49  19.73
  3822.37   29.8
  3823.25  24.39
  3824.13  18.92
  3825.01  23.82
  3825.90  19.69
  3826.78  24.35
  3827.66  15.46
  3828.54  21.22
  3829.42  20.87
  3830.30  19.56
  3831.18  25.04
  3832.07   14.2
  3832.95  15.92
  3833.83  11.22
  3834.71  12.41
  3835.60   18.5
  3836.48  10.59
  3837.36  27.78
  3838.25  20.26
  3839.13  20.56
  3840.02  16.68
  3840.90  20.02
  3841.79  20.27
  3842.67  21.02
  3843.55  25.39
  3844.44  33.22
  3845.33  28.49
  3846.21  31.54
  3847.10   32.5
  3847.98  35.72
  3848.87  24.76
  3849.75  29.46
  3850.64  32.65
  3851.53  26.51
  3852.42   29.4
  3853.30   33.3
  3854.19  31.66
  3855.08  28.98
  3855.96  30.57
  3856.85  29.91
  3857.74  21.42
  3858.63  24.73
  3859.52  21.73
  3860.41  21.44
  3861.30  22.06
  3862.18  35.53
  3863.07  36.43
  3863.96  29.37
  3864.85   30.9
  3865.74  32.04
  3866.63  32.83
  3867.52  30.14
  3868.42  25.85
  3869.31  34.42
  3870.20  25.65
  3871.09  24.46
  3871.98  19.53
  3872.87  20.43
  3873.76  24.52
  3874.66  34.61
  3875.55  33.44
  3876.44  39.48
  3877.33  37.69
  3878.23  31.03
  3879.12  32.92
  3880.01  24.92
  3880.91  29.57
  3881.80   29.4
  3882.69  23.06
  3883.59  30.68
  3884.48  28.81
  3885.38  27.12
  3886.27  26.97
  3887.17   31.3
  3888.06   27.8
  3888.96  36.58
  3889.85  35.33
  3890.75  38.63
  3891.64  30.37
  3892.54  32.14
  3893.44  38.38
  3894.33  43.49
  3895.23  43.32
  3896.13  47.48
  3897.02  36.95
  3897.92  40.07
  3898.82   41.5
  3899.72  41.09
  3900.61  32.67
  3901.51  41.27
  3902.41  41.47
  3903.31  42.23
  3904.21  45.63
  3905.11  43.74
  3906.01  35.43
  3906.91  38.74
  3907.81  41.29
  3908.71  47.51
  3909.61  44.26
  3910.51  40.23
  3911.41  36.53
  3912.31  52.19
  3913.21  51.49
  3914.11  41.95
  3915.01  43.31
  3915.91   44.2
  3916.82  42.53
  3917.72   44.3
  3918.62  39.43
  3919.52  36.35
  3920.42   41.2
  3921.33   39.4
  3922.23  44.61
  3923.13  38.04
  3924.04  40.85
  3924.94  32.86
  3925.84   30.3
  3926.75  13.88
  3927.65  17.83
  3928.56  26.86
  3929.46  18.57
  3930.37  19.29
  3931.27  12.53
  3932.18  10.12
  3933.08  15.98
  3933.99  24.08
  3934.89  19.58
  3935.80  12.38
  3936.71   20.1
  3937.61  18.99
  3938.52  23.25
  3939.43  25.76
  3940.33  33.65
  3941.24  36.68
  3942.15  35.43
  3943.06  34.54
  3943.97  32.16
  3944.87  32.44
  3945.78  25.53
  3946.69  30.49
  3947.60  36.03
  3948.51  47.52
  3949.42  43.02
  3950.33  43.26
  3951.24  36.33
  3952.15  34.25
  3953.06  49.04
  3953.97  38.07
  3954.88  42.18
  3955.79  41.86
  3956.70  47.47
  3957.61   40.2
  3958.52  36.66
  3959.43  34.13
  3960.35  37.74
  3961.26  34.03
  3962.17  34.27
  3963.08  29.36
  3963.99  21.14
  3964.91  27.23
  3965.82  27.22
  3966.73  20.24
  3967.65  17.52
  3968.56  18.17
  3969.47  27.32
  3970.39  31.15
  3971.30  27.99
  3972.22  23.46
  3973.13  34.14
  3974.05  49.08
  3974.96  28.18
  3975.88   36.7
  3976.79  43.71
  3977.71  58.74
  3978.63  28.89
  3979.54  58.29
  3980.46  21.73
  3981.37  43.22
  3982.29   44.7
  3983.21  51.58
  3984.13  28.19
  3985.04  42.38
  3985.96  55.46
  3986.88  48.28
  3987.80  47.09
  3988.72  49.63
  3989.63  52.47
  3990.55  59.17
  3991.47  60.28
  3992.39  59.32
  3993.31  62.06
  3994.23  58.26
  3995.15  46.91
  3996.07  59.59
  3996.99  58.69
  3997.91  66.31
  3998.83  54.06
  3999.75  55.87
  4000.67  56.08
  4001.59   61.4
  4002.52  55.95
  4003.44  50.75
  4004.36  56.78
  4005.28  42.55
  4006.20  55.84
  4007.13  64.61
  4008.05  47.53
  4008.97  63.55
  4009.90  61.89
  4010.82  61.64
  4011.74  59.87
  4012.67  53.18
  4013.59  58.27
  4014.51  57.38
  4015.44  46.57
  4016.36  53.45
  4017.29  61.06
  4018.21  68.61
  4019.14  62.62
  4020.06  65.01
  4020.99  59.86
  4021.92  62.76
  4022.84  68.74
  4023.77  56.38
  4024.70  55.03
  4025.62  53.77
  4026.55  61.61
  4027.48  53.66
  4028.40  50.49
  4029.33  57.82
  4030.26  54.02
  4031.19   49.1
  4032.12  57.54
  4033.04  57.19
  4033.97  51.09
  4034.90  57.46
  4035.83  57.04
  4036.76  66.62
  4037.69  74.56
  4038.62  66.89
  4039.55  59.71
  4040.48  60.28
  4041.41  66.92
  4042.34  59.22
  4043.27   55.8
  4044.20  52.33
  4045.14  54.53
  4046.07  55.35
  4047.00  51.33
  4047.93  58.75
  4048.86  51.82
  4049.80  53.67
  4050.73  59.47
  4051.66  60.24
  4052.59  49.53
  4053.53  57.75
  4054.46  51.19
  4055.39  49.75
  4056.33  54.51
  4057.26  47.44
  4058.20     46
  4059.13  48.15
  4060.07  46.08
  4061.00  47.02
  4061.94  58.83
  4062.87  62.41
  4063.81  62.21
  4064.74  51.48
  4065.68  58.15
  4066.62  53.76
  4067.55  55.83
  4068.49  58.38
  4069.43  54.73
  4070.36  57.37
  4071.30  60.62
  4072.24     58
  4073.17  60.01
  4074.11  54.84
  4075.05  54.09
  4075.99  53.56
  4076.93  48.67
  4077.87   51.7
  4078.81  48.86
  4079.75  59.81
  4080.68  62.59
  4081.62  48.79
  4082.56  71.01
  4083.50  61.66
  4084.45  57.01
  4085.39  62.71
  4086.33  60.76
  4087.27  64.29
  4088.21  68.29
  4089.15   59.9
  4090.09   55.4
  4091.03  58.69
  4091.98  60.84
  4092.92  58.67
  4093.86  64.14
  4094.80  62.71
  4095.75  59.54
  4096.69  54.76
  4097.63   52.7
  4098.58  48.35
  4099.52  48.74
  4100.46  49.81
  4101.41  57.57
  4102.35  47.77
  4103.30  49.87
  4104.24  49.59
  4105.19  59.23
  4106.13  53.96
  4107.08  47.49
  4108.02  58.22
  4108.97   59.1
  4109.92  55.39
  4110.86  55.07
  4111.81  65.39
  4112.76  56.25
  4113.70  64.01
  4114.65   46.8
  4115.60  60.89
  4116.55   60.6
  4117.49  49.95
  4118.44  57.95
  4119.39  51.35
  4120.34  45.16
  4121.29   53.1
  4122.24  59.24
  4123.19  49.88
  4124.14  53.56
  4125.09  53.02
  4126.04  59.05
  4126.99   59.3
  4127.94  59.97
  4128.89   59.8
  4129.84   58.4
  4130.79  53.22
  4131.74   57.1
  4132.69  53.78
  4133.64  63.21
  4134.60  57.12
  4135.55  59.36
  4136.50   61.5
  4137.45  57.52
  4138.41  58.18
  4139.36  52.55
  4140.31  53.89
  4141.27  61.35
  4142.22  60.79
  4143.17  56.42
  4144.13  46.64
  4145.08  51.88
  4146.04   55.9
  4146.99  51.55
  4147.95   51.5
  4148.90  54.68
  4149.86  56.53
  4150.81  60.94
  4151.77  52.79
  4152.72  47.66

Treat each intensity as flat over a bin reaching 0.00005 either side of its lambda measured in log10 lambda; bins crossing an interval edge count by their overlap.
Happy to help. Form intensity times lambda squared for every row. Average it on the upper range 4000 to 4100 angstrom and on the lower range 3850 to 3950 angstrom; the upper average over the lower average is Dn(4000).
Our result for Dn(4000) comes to 1.89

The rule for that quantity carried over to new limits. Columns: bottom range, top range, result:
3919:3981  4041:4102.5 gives 1.88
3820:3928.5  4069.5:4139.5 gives 2.05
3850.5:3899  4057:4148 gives 2.02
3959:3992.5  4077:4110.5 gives 1.58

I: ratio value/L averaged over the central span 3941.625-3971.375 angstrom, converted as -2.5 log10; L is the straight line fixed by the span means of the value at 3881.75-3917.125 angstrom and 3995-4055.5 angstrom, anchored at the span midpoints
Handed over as 0.36 mag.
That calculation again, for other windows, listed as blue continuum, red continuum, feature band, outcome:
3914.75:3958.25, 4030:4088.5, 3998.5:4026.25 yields -0.21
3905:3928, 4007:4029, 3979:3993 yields 0.10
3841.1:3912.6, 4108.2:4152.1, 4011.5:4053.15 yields -0.23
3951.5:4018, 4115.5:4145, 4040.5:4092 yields -0.10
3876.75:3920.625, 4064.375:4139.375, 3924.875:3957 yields 0.39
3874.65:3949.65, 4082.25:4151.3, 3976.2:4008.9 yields -0.20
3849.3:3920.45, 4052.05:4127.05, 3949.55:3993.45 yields 0.11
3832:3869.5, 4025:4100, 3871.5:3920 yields -0.13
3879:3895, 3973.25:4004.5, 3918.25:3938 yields 0.43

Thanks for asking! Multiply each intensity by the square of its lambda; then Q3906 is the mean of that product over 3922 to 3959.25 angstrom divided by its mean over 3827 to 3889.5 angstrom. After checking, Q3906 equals 1.21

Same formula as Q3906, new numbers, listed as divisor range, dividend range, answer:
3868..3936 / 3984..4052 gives 1.79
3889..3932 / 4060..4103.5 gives 1.65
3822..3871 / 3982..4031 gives 2.41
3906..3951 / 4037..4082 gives 1.80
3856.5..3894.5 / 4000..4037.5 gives 2.07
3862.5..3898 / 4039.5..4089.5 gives 1.93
